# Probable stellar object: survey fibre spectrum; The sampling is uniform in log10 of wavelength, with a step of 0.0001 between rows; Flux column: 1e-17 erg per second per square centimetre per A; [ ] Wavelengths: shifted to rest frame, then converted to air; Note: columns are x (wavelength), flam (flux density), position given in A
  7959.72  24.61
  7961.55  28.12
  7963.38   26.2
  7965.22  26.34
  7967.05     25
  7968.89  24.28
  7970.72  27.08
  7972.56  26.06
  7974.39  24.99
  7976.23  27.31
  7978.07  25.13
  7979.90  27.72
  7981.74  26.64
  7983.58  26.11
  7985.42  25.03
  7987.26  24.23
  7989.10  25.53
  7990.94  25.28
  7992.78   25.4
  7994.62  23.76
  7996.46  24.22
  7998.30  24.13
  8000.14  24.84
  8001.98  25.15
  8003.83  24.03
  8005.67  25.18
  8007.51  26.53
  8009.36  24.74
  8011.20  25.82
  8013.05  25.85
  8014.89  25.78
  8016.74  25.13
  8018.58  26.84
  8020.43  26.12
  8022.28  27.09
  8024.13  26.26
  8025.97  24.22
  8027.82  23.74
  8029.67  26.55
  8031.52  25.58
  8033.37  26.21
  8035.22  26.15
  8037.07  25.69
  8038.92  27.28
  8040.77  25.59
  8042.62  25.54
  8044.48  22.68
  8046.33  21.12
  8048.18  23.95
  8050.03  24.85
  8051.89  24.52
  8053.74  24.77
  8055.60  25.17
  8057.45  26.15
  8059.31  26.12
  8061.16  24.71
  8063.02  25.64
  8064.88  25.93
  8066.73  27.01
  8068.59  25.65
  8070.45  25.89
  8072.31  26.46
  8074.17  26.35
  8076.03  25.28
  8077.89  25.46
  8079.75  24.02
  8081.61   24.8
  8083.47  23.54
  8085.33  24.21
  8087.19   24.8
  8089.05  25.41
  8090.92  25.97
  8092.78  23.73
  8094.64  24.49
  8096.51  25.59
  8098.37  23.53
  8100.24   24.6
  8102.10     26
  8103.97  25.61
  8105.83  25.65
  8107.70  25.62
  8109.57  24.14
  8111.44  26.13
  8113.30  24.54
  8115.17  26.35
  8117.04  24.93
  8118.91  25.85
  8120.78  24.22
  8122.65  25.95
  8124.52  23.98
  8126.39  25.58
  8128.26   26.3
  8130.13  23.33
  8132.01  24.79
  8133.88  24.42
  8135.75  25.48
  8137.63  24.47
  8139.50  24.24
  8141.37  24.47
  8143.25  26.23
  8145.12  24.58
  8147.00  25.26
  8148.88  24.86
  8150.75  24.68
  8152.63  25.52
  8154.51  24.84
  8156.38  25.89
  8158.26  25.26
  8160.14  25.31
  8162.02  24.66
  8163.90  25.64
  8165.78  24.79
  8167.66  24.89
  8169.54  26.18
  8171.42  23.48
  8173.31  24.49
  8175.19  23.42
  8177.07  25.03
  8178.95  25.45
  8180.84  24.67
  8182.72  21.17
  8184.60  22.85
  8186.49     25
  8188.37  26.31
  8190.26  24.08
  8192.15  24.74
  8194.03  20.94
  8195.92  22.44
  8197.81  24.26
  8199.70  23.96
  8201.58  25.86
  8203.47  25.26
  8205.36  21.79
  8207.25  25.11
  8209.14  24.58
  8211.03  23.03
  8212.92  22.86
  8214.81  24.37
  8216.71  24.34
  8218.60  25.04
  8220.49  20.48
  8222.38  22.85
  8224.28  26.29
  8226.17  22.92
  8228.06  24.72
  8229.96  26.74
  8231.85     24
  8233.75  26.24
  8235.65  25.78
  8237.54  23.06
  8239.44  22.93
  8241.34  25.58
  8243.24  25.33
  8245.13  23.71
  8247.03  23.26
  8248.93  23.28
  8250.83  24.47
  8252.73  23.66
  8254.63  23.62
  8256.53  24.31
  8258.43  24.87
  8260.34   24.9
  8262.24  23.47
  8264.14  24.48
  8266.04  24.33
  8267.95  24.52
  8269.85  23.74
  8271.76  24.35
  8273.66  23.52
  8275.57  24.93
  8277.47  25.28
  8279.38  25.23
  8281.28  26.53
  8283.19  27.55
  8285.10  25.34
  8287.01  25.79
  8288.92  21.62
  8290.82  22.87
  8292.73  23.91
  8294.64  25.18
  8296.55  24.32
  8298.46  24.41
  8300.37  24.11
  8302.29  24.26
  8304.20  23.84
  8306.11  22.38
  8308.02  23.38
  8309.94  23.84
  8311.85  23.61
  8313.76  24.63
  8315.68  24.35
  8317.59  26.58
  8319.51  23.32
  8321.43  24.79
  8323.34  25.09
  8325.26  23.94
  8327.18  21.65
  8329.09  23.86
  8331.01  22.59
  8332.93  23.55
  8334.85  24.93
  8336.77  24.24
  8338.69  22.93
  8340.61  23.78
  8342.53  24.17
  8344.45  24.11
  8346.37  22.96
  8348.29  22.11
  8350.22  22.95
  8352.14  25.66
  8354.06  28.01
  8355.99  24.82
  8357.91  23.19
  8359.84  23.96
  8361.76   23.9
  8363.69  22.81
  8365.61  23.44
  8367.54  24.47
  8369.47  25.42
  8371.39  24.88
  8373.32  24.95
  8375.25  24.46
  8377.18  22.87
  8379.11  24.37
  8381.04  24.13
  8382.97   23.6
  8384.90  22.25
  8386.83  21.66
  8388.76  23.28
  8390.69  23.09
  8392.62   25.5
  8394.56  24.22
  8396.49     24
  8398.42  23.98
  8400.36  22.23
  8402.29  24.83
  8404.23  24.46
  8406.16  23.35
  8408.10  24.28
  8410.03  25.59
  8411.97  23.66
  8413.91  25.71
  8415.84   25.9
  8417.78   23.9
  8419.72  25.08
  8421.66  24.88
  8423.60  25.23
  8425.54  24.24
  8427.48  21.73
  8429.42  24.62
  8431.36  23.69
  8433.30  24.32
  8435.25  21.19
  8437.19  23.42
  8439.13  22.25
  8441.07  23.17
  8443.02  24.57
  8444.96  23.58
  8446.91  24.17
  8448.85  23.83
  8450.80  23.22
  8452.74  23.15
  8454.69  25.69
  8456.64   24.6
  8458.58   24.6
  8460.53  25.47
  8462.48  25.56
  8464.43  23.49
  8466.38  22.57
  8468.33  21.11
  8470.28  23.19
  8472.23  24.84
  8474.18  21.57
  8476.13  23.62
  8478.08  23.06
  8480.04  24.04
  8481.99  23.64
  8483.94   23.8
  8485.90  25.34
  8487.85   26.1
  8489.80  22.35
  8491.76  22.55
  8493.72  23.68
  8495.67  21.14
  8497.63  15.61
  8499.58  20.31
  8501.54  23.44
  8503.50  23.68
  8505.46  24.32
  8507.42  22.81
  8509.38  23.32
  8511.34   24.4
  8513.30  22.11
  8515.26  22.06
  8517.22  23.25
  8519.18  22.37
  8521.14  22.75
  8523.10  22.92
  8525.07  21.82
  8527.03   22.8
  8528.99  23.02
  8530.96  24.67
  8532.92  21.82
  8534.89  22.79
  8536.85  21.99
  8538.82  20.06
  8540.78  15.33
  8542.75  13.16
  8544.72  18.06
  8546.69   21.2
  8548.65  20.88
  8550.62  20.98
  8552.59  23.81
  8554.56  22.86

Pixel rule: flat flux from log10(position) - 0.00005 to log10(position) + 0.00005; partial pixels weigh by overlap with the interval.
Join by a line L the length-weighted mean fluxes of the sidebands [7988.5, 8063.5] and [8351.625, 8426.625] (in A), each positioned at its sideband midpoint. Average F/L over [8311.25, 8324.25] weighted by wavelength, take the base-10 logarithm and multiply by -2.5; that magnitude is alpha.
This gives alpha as -0.009 mag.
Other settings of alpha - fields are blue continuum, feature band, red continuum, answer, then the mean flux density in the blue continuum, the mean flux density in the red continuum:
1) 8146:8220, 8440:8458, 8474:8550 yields -0.07 mag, 24.4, 22.1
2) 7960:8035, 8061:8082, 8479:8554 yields -0.02 mag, 25.6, 22.1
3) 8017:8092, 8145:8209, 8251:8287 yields 0.02 mag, 25.3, 24.7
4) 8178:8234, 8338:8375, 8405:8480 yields -0.01 mag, 24.1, 23.9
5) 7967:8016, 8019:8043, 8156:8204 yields -0.03 mag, 25.4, 24.4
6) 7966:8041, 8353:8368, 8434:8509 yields -0.02 mag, 25.6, 23.3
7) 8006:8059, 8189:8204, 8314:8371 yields 0.03 mag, 25.4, 24.1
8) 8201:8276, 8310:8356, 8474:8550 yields -0.03 mag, 24.2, 22.1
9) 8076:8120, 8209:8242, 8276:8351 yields 0.01 mag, 25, 24.1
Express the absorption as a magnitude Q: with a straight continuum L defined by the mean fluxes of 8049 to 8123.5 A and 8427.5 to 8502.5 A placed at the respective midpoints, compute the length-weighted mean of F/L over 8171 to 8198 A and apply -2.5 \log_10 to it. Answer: 0.04 mag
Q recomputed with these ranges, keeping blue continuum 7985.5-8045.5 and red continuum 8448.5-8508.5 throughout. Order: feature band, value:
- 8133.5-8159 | -0.012 mag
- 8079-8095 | 0.020 mag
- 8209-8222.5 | 0.047 mag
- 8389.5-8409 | -0.015 mag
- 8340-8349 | 0.019 mag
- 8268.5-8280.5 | -0.016 mag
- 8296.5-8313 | 0.013 mag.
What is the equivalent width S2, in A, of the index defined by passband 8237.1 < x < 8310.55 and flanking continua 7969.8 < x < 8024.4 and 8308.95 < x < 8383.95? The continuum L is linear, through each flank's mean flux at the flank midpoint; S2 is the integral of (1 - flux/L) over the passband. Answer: 0.4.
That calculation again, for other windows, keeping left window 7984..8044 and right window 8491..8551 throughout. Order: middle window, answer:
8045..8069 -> 0.08 A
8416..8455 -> -2.76 A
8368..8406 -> -2.18 A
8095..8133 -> -0.72 A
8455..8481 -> -2.04 A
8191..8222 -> 0.36 A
